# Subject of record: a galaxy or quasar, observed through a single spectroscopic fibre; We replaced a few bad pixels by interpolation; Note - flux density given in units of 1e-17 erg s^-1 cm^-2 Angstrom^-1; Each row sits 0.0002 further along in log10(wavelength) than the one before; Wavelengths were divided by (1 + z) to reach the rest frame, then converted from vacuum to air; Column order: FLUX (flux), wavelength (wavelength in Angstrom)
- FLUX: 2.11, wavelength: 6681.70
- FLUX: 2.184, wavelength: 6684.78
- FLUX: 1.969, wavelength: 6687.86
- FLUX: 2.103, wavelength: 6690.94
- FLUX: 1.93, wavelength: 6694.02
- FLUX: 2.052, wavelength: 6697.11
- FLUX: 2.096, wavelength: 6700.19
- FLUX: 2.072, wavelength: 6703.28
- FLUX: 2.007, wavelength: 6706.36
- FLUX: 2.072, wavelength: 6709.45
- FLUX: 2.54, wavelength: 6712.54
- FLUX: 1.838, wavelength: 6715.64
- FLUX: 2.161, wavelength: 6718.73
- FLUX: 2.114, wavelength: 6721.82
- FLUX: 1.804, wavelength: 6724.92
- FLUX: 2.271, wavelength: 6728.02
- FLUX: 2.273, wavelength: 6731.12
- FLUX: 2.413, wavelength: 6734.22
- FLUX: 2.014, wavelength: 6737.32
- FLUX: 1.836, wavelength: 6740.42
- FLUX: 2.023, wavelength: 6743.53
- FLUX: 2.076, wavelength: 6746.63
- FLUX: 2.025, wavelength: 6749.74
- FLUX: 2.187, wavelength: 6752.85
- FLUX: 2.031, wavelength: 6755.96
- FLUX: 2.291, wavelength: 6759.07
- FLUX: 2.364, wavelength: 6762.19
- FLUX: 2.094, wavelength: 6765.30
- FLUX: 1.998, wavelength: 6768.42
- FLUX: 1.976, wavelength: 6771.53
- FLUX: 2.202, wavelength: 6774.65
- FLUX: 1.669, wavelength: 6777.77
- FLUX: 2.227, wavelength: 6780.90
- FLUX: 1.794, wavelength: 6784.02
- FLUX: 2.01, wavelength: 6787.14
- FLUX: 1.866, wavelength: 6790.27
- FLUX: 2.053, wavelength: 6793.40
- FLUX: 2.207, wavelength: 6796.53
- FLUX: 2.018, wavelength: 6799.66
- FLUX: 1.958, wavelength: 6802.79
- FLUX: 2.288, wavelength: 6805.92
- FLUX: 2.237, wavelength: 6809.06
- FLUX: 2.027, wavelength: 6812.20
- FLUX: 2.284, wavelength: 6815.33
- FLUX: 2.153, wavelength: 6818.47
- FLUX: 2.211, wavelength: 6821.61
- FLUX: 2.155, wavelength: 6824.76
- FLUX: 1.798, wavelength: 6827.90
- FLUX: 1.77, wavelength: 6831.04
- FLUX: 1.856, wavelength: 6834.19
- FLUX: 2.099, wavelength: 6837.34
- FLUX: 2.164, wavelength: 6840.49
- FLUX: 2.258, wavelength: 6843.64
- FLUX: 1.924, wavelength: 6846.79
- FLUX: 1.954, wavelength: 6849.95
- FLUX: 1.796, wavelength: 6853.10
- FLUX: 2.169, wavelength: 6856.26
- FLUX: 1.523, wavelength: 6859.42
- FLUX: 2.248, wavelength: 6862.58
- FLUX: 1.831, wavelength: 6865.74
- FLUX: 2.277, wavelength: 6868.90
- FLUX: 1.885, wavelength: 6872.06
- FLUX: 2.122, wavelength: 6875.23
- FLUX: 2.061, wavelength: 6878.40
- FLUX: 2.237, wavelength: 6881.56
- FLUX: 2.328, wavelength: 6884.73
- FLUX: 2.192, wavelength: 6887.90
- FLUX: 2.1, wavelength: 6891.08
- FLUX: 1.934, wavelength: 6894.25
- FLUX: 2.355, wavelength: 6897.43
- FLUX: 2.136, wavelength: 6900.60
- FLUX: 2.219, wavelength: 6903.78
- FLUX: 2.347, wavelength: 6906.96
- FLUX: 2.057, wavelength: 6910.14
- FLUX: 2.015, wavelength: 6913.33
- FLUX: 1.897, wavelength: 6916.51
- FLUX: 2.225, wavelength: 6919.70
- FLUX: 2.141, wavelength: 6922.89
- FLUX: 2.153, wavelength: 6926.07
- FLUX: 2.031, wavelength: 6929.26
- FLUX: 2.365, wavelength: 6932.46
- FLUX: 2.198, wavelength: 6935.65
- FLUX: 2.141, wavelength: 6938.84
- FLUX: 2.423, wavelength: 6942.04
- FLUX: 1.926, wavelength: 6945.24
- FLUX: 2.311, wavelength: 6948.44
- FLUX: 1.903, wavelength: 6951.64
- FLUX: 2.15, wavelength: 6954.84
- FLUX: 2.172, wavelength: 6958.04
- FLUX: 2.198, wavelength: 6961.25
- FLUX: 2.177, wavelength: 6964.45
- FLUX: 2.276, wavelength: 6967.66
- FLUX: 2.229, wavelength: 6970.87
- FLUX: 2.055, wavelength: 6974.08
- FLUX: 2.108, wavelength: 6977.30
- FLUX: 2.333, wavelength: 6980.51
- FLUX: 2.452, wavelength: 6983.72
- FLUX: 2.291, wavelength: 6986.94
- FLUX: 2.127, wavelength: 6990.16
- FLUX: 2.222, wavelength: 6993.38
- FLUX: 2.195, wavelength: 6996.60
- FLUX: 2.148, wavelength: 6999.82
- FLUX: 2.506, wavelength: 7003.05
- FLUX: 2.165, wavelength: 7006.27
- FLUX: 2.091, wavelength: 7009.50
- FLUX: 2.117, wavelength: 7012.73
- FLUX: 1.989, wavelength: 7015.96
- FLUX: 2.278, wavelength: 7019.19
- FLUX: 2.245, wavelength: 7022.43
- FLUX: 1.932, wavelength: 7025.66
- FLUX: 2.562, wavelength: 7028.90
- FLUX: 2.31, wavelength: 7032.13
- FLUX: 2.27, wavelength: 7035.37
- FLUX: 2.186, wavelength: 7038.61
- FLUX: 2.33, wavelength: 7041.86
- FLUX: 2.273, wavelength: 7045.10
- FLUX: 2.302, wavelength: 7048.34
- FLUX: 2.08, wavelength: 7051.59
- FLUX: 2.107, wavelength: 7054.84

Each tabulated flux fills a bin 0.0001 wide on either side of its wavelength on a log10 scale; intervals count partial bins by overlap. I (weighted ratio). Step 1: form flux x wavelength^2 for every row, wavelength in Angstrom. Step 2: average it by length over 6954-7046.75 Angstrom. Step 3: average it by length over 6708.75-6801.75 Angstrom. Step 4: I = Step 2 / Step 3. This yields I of 1.1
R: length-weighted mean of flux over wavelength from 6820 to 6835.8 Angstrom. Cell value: 1.96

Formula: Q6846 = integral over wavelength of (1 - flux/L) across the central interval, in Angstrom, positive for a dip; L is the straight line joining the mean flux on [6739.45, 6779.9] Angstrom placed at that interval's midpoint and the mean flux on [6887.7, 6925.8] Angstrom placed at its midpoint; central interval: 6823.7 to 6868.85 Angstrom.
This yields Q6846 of 2.8 Angstrom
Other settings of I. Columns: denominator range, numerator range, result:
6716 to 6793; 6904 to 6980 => 1.10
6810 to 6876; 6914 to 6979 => 1.10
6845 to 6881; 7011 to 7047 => 1.17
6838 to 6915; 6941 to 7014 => 1.08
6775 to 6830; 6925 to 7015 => 1.12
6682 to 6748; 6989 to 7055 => 1.16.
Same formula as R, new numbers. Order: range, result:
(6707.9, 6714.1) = 2.3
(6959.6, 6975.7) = 2.19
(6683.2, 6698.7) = 2.05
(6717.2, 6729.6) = 2.09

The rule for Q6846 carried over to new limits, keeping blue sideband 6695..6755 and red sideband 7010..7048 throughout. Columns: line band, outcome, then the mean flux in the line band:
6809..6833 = 0.8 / 2.07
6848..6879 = 2.5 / 1.98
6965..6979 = 0.2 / 2.17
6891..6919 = 0.7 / 2.12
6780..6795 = 1.0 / 1.98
